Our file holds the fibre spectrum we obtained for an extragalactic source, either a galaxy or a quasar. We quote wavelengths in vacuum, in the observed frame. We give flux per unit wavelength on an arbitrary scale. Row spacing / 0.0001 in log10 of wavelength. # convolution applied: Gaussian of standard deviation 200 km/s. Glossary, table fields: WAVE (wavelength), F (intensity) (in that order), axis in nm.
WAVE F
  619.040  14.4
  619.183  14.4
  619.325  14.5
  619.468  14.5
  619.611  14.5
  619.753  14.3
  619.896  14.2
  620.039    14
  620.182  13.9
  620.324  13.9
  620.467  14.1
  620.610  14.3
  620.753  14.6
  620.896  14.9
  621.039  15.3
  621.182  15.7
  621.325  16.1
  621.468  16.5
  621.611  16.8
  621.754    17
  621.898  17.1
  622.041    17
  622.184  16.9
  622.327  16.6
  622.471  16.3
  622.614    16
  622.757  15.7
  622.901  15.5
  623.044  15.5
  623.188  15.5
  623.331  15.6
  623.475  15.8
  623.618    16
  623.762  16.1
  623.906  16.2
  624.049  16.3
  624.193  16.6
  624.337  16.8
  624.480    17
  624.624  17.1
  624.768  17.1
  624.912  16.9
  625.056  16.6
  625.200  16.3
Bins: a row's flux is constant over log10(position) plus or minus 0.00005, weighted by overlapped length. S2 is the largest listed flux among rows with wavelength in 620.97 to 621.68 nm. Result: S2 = 16.8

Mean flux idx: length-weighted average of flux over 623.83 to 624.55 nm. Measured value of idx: 16.6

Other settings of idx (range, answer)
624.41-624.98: 17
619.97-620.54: 14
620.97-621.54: 15.9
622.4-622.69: 16.2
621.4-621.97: 16.8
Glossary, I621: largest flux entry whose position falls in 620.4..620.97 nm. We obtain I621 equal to 14.9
